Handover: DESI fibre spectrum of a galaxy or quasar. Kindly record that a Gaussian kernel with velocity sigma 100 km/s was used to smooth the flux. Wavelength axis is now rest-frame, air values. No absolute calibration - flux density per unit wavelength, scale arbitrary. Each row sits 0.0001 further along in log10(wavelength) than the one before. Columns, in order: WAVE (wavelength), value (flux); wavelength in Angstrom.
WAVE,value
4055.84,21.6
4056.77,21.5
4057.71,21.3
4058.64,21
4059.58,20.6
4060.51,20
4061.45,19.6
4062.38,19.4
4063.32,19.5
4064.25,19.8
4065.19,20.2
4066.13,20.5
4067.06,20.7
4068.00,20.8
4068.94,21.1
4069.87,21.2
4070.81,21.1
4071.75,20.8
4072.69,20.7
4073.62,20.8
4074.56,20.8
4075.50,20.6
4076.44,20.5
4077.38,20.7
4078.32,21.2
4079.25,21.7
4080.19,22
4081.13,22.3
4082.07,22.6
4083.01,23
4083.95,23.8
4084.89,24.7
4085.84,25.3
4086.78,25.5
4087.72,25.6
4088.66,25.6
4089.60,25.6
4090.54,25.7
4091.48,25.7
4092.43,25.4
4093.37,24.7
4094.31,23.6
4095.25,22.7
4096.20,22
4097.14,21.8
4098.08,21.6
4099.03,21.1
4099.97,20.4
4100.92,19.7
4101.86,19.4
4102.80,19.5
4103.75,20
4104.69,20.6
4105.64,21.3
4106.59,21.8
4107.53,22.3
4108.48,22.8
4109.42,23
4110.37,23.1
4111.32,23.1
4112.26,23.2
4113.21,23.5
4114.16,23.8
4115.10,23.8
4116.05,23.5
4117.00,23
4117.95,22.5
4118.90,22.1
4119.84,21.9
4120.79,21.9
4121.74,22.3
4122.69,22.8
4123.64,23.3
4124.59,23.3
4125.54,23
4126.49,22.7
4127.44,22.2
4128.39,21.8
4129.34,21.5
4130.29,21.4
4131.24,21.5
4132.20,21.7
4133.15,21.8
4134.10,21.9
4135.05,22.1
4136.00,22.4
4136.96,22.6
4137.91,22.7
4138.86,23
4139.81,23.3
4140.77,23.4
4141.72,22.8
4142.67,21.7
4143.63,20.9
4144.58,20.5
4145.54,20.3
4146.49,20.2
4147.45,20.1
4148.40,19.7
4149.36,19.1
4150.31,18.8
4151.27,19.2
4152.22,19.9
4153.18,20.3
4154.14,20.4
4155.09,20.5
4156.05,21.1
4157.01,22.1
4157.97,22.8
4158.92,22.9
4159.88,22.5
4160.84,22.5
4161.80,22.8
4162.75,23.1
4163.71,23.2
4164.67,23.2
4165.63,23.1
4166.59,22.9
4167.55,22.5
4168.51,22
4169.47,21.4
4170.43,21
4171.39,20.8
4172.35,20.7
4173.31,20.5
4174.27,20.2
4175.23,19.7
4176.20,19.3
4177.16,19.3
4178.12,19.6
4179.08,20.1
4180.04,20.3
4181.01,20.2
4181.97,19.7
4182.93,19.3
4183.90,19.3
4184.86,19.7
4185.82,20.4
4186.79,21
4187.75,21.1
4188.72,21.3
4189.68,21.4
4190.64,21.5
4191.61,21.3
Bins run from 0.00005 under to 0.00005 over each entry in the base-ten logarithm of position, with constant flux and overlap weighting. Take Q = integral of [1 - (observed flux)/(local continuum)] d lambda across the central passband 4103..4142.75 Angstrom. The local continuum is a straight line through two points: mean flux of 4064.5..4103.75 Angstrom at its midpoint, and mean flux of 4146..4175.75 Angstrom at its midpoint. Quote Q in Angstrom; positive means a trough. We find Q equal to -1.26 Angstrom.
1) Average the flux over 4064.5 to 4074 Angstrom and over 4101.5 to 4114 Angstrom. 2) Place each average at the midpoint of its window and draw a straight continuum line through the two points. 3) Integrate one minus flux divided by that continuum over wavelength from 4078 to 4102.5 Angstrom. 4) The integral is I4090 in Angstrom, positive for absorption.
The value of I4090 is -2.1 Angstrom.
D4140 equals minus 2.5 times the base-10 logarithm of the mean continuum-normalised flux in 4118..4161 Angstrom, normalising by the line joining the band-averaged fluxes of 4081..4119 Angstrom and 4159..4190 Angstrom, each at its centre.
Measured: 0.01 mag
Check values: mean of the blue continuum 23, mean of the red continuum 21.1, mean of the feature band 21.7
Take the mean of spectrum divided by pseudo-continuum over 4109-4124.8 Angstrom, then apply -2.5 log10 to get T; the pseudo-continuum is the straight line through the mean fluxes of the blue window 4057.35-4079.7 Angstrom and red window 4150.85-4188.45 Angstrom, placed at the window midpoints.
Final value -0.11 mag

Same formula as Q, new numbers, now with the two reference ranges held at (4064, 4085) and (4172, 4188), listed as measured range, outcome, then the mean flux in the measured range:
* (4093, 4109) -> -0.4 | 21.5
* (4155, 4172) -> -1.7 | 22.3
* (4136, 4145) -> -0.8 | 22.3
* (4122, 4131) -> -0.8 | 22.4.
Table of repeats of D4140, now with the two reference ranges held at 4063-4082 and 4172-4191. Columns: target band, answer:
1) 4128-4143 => -0.09 mag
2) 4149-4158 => 0.00 mag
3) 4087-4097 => -0.18 mag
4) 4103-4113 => -0.07 mag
